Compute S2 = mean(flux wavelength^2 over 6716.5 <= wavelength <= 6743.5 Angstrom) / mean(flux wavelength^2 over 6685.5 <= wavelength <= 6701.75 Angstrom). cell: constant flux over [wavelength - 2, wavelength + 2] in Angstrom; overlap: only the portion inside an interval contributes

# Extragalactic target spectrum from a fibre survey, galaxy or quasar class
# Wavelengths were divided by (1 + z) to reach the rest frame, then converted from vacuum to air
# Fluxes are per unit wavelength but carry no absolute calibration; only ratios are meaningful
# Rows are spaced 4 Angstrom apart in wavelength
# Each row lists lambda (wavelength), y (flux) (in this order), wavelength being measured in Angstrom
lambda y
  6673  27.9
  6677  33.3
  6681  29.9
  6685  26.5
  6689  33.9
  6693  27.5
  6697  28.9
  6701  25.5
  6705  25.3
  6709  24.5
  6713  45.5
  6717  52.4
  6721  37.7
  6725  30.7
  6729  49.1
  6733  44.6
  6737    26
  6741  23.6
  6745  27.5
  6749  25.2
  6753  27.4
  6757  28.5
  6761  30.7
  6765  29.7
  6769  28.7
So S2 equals 1.3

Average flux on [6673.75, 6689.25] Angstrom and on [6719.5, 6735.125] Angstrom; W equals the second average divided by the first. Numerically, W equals 1.34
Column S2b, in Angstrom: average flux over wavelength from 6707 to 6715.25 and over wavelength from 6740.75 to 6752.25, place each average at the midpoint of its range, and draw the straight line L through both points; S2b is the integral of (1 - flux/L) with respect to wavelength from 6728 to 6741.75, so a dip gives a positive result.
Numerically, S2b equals -3.1 Angstrom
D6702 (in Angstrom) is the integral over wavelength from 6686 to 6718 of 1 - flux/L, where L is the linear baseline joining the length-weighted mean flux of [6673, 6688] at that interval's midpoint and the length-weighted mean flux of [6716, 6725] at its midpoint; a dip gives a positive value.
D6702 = 3.50 Angstrom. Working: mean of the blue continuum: 29.9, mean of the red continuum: 41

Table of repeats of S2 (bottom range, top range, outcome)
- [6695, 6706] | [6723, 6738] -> 1.45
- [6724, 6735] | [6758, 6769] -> 0.71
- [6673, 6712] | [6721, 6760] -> 1.12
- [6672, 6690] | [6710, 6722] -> 1.47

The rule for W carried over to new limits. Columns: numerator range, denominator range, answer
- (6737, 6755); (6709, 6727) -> 0.65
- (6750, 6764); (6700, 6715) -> 0.94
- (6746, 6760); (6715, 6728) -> 0.67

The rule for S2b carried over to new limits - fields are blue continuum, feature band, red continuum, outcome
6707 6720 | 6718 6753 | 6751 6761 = 1.33 Angstrom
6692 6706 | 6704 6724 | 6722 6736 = -2.16 Angstrom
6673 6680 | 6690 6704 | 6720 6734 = 2.93 Angstrom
